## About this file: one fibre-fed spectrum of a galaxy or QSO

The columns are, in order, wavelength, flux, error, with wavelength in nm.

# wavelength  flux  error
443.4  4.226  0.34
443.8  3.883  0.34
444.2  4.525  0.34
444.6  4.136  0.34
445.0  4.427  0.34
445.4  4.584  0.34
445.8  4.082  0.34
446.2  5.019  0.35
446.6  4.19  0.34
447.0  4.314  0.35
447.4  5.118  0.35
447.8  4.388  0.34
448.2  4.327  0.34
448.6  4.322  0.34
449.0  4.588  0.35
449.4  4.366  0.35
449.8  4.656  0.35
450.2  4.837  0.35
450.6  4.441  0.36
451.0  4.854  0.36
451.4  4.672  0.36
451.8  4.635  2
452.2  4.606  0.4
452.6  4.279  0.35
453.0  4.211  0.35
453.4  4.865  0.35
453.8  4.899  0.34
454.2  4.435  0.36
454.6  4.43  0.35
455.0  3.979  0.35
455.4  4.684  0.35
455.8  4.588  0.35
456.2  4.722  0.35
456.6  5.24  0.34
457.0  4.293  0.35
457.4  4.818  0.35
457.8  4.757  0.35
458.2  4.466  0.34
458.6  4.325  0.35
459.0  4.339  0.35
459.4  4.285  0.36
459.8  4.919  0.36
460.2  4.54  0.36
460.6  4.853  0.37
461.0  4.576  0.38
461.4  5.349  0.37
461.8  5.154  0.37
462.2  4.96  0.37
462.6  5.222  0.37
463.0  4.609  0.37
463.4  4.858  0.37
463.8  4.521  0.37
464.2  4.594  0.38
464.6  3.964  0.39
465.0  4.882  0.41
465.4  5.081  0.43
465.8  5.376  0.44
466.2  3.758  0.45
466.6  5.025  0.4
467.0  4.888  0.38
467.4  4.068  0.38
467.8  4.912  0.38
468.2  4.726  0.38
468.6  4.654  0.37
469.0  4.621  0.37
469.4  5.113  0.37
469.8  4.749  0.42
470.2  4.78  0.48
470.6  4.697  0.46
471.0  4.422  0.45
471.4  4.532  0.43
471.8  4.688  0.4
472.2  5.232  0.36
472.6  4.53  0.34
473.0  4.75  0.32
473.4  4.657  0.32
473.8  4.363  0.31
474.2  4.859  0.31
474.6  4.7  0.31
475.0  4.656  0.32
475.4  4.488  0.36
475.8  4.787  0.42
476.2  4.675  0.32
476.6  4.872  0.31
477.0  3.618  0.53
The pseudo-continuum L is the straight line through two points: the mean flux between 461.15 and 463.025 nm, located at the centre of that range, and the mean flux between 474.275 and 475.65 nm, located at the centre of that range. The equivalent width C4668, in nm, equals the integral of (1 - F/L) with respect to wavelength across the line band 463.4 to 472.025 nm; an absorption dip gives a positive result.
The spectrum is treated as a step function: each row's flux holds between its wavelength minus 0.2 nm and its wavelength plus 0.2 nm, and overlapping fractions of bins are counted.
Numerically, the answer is 0.38 nm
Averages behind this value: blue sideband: 5.09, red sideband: 4.64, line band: 4.68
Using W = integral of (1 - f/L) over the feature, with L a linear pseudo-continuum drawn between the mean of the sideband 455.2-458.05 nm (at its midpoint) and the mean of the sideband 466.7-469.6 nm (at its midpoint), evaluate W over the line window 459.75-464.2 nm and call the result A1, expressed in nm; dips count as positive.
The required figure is -0.12 nm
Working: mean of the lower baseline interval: 4.72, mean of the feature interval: 4.86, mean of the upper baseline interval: 4.72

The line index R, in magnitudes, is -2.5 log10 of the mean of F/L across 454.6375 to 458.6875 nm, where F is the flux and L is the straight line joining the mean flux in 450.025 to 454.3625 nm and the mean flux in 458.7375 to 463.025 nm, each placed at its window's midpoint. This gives 0.03 mag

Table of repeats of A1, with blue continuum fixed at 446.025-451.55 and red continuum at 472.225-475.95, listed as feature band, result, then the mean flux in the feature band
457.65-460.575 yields 0.05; 4.53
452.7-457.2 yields 0.03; 4.57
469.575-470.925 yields -0.02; 4.72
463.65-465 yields 0.06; 4.43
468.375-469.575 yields -0.04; 4.79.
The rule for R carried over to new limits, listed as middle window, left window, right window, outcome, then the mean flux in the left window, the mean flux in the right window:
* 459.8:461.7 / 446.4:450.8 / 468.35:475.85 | -0.06 mag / 4.5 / 4.7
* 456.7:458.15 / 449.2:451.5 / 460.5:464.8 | 0.02 mag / 4.64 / 4.79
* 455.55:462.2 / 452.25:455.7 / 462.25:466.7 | -0.03 mag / 4.48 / 4.72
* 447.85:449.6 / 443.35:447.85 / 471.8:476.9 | 0.01 mag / 4.41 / 4.69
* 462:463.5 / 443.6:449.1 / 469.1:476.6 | -0.07 mag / 4.42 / 4.71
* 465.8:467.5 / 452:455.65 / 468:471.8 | 0.02 mag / 4.49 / 4.7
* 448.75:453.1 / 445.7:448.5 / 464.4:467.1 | -0.01 mag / 4.5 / 4.7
